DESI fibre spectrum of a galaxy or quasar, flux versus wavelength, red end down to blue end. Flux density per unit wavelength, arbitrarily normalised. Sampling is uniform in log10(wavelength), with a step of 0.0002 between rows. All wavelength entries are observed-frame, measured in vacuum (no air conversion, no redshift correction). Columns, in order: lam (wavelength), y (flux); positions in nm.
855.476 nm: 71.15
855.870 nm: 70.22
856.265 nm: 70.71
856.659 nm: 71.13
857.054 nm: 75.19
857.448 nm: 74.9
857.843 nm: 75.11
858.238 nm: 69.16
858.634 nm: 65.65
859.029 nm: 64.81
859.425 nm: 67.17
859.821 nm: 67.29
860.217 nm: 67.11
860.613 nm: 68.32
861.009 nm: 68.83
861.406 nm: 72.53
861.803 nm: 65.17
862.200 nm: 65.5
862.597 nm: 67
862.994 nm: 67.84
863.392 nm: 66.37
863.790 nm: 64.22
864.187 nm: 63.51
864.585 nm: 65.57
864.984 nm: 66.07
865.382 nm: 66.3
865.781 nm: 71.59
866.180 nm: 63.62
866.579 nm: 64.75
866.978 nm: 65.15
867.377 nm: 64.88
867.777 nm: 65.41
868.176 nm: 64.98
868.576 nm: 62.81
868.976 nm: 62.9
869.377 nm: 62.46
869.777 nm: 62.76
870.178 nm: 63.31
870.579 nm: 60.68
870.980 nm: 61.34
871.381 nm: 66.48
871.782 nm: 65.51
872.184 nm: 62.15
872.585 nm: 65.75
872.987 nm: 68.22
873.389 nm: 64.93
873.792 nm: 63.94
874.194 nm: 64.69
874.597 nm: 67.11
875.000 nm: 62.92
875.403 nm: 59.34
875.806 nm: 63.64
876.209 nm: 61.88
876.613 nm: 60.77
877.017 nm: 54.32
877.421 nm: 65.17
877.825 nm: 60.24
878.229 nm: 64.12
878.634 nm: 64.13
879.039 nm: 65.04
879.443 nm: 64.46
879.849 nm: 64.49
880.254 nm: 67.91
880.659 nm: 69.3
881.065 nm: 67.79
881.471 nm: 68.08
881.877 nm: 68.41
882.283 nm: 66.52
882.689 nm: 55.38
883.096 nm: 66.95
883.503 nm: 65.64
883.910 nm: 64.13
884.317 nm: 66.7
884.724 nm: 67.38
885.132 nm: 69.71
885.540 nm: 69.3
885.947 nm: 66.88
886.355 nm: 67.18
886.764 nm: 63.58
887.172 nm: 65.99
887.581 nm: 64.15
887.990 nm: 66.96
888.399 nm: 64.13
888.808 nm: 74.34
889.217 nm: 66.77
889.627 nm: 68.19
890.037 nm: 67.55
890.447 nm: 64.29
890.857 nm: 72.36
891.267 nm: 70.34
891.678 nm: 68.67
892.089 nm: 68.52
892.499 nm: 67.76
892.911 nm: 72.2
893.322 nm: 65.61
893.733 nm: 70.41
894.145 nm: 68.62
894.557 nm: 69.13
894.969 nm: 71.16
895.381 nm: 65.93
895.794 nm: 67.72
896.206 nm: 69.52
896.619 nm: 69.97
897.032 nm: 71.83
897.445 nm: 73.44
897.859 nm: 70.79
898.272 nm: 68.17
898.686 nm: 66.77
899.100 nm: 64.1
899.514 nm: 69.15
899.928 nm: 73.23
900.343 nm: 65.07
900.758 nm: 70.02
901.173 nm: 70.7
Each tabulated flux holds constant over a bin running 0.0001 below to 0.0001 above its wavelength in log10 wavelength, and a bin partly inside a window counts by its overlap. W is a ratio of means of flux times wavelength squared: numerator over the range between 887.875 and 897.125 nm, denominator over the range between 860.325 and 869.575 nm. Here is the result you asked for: 1.11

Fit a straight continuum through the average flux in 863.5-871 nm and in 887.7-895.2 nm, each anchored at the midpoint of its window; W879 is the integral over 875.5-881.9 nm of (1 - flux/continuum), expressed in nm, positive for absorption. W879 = 0.22 nm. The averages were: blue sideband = 64.4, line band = 64.2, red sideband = 68.7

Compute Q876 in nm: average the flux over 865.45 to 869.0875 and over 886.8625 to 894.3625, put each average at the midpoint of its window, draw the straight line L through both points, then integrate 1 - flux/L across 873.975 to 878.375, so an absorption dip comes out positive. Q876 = 0.27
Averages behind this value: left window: 65.2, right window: 68.1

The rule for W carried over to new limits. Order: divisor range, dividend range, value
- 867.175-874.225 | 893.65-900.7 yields 1.15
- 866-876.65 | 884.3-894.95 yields 1.11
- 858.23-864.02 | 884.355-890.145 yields 1.07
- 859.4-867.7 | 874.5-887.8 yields 1.01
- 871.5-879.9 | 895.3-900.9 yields 1.14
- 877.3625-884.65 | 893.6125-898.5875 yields 1.10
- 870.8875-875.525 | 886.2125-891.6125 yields 1.08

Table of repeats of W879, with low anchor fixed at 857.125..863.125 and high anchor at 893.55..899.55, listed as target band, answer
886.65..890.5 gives 0.12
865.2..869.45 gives 0.22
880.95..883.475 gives 0.13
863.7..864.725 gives 0.06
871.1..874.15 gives 0.16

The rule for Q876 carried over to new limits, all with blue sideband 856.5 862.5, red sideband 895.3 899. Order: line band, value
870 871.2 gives 0.13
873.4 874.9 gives 0.09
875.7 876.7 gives 0.10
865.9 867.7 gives 0.11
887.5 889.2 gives 0.04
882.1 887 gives 0.25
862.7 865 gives 0.12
